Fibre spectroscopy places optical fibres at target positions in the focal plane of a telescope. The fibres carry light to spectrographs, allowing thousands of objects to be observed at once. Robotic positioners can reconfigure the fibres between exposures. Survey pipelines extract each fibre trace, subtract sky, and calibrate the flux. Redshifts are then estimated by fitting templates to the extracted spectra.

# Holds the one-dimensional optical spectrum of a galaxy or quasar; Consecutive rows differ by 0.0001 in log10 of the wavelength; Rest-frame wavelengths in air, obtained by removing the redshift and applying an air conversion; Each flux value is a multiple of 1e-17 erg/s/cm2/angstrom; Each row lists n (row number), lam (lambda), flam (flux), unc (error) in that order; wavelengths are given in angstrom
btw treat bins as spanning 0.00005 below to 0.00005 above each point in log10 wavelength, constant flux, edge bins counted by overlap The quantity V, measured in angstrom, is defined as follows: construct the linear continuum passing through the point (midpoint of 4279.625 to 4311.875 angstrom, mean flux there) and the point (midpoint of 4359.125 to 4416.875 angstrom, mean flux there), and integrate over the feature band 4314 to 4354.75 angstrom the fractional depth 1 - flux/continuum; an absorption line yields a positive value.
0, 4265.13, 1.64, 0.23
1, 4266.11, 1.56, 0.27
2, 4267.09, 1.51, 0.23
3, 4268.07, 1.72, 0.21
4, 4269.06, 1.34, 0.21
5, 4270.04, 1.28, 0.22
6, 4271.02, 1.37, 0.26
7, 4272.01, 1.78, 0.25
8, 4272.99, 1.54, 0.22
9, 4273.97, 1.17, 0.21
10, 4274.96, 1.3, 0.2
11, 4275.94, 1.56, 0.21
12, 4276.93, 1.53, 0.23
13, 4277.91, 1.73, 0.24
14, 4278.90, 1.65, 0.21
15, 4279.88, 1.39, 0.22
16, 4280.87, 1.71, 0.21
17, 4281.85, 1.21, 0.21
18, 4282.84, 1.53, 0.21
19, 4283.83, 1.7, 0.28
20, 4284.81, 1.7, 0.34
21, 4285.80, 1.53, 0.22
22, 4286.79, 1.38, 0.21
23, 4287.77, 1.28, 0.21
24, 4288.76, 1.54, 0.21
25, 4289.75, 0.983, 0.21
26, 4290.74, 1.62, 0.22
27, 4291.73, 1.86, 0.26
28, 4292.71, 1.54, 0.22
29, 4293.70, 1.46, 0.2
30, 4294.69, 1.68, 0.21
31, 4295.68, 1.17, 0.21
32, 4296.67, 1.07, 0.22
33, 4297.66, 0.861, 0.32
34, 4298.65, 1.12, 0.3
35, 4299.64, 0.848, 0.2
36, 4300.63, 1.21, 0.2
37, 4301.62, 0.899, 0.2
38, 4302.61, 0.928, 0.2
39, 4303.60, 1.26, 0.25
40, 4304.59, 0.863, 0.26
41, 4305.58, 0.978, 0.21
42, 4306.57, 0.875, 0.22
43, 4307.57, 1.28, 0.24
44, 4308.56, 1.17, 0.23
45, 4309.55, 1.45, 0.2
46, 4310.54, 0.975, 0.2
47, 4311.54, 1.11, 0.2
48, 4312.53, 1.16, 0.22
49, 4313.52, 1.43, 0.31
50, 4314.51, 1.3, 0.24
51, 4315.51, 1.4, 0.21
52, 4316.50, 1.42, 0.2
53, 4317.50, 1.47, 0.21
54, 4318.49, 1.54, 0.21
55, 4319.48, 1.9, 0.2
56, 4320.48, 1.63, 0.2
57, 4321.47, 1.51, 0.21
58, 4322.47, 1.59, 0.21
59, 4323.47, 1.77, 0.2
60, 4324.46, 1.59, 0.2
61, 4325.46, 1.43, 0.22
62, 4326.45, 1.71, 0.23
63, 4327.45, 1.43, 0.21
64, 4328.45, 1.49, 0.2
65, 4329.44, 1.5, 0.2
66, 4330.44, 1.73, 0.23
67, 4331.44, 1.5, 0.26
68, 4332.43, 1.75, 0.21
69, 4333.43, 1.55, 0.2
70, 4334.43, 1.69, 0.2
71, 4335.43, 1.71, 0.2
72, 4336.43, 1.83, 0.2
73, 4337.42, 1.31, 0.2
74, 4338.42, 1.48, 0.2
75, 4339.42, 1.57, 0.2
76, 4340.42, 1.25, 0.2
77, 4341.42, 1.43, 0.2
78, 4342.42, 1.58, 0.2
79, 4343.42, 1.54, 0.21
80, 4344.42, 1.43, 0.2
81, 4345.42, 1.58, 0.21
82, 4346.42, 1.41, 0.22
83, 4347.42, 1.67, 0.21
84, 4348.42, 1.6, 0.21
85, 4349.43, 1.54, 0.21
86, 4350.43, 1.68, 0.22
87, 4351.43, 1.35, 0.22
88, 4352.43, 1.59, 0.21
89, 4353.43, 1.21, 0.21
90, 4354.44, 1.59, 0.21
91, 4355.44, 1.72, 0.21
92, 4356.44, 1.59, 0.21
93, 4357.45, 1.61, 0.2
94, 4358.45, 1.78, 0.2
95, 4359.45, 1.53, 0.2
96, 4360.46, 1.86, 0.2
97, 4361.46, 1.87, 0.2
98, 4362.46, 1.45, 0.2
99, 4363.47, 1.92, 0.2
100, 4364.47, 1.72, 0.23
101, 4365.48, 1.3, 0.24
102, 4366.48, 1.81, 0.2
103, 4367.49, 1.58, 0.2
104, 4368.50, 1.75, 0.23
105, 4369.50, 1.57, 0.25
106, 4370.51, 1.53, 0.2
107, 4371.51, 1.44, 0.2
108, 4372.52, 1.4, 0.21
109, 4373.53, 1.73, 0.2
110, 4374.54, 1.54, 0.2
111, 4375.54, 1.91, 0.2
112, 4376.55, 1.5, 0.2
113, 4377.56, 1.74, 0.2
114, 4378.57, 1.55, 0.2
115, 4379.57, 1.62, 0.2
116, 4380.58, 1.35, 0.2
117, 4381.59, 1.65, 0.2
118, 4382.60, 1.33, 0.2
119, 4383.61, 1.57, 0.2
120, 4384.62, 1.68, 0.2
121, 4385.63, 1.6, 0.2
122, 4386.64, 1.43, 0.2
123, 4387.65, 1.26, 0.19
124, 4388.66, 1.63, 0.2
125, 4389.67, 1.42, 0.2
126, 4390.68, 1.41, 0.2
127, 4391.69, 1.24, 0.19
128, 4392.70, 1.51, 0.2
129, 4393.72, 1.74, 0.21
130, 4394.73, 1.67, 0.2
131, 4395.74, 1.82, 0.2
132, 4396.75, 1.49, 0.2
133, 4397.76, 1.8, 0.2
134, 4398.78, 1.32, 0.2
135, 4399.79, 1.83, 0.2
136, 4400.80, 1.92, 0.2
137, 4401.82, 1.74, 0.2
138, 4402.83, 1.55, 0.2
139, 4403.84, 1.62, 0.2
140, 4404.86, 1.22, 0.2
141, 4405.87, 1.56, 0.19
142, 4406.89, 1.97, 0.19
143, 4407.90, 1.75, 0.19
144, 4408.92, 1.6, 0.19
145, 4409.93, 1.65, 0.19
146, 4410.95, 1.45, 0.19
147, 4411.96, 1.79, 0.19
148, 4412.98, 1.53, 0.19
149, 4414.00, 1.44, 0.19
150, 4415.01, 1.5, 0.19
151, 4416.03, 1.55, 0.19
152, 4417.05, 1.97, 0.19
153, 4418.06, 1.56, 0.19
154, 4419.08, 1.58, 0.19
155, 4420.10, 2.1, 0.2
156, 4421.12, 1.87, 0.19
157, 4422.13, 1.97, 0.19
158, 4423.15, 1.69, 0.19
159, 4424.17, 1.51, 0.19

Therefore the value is -3.8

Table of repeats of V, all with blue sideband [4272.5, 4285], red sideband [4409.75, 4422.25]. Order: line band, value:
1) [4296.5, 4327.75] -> 5.4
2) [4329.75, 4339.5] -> -0.2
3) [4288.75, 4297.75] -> 0.8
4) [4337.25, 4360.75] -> 0.9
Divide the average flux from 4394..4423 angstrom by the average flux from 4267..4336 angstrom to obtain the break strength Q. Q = 1.19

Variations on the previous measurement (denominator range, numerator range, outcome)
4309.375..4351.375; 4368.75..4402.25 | 1.04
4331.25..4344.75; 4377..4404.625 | 1.01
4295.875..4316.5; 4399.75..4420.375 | 1.48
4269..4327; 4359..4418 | 1.16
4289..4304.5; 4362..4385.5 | 1.30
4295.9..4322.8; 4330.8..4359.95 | 1.27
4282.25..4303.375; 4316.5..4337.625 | 1.21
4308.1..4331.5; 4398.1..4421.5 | 1.13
